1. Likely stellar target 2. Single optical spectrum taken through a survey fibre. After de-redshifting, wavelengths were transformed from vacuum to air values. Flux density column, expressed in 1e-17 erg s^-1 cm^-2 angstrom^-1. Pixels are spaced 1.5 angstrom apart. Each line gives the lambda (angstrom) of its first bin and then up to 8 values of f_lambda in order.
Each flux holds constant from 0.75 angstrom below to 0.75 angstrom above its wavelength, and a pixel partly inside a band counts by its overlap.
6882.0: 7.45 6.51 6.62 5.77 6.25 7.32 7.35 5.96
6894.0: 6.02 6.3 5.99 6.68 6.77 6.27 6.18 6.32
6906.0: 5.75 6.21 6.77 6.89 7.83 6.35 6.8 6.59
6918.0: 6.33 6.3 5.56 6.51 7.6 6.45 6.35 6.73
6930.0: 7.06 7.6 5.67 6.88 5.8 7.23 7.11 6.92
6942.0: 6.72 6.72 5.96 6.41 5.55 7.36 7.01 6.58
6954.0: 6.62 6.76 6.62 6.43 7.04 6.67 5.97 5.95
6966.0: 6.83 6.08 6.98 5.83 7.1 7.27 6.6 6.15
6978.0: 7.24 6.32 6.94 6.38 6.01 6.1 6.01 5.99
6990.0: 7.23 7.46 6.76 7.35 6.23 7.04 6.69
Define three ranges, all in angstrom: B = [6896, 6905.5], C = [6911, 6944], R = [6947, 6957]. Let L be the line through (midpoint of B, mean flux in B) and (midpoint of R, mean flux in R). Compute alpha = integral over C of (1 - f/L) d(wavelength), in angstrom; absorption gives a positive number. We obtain -1.0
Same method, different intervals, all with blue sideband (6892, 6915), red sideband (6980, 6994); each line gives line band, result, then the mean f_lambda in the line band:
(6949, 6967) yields -0.3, 6.64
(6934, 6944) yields -0.4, 6.77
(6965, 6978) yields -0.2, 6.63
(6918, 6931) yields -0.2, 6.58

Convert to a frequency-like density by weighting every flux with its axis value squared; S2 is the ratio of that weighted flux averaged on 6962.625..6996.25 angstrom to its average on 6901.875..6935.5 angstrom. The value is 1.0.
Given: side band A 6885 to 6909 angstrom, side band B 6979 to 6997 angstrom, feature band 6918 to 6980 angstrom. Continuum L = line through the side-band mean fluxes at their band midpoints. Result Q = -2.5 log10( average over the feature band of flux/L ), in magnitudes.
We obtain -0.019 mag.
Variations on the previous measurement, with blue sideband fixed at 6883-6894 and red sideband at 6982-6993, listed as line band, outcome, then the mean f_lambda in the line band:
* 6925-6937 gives -0.02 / 6.58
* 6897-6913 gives -0.01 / 6.54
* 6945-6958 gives -0.01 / 6.57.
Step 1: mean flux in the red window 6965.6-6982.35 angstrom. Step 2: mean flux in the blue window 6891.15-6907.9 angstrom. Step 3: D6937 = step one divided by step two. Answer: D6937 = 1.06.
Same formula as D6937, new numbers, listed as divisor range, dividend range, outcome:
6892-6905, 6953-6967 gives 1.04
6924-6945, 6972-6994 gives 0.99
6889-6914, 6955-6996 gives 1.01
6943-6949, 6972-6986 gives 1.07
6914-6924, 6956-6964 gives 1.01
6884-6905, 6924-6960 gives 1.04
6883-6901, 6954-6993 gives 1.02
